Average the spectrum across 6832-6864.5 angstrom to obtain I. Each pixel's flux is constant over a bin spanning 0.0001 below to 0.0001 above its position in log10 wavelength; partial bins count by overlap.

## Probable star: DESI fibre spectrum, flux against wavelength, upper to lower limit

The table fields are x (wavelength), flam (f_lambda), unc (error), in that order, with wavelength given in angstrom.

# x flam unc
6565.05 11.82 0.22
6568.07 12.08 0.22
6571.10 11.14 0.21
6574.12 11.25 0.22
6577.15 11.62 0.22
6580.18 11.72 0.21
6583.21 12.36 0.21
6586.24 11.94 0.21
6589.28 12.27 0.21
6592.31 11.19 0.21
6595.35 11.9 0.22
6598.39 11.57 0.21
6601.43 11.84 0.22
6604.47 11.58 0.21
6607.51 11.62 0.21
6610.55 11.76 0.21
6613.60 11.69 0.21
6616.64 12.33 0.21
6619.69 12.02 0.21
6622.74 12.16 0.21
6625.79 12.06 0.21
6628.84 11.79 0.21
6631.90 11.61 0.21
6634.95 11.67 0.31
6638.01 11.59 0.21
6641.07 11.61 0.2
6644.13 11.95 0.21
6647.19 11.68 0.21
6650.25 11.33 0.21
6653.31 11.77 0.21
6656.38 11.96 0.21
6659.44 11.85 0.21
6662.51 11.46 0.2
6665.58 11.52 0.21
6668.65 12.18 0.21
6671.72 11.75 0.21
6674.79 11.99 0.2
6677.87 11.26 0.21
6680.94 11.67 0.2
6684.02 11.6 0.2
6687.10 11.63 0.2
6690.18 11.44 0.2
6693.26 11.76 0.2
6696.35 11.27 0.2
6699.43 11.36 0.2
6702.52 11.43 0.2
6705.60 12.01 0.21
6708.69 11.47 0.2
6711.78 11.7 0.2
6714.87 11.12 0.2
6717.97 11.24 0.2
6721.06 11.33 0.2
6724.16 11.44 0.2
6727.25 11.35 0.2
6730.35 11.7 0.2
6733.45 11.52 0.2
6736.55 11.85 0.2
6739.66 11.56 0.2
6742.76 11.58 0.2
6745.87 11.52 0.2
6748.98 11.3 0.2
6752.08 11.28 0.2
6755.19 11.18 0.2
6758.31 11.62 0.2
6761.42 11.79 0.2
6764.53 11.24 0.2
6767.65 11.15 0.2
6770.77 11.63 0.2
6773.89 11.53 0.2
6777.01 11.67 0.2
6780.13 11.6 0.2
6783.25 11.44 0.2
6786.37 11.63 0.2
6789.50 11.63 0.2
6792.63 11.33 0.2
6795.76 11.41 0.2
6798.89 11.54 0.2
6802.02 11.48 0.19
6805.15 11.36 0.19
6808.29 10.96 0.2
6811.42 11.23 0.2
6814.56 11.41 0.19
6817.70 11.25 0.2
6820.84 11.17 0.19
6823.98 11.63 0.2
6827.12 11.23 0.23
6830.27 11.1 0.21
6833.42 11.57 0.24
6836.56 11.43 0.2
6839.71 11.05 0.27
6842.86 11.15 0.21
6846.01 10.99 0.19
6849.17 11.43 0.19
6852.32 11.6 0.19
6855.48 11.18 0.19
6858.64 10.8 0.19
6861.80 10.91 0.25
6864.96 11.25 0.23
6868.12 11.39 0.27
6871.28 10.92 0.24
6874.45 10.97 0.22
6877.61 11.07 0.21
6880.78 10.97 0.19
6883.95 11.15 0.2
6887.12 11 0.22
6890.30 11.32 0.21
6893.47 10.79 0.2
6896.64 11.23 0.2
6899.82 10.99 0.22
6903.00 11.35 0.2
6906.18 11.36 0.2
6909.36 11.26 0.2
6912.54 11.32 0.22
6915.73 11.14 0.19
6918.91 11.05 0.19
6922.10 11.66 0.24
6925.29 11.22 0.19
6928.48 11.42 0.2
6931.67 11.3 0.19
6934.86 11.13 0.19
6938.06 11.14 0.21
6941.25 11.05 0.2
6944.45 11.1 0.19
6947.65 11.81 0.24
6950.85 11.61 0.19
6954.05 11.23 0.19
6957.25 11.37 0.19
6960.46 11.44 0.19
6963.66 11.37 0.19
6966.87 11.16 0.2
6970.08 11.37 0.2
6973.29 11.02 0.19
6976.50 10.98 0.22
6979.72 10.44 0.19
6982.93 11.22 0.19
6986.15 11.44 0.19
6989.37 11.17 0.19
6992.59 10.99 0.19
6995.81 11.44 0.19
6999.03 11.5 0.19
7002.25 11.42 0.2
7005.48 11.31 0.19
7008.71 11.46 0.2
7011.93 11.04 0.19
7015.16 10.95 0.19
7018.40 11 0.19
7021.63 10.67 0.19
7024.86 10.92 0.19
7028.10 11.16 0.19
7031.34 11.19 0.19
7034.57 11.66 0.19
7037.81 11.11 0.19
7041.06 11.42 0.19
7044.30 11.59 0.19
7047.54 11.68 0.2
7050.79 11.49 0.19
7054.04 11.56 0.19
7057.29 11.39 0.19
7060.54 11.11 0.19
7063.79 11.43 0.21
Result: 11.2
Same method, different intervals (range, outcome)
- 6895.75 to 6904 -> 11.2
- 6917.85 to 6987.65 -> 11.3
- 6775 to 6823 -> 11.4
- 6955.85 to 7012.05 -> 11.2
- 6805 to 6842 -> 11.3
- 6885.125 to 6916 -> 11.2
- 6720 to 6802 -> 11.5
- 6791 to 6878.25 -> 11.2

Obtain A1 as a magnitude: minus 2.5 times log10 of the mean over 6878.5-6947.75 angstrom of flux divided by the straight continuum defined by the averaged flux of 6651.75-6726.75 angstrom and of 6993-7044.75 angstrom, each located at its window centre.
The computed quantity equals 0.01 mag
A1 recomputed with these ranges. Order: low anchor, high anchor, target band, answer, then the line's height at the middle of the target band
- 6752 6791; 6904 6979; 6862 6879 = 0.02 mag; 11.4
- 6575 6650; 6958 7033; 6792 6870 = 0.02 mag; 11.4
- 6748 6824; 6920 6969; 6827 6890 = 0.02 mag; 11.4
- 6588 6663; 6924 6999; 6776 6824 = 0.01 mag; 11.5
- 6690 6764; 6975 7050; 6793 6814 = 0.01 mag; 11.4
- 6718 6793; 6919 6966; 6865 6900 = 0.03 mag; 11.4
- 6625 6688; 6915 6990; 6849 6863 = 0.02 mag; 11.4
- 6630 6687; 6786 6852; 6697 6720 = 0.01 mag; 11.6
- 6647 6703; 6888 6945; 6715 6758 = 0.01 mag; 11.5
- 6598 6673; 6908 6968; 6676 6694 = 0.01 mag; 11.7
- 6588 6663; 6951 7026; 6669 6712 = 0.01 mag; 11.7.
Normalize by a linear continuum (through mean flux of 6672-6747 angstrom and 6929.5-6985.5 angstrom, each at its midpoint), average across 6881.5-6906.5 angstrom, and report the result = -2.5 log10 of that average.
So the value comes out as 0.02 mag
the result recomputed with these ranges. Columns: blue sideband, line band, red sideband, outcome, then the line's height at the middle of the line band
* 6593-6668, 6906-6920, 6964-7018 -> 0.01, 11.3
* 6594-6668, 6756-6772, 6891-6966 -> 0.01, 11.5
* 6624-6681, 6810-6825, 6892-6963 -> 0.01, 11.5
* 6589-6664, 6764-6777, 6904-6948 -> 0.01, 11.5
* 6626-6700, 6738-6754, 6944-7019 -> 0.01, 11.6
